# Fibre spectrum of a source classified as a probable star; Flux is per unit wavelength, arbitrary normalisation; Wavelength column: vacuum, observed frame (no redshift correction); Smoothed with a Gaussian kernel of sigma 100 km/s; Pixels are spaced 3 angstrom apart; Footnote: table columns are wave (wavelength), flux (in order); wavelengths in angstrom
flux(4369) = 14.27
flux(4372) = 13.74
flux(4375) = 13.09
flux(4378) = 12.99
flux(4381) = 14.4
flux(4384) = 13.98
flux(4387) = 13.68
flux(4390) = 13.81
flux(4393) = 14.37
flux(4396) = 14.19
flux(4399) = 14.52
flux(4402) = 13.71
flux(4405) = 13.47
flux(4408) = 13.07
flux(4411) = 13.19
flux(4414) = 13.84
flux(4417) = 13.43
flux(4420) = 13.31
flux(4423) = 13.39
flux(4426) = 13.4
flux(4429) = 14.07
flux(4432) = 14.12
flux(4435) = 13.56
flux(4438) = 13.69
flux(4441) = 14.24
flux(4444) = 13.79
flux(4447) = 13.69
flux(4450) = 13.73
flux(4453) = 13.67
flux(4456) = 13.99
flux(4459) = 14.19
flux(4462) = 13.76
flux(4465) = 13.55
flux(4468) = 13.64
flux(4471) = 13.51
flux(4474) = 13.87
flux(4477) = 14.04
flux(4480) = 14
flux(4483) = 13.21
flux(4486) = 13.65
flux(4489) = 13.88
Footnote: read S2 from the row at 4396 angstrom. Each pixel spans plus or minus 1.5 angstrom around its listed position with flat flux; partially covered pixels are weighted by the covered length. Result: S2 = 14.19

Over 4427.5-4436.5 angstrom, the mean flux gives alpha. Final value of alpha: 13.9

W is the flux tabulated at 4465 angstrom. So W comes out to 13.55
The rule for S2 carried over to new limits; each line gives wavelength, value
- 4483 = 13.21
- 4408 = 13.07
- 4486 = 13.65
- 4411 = 13.19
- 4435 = 13.56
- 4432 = 14.12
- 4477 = 14.04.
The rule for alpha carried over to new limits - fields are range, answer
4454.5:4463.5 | 14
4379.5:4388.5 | 14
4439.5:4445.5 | 14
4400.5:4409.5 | 13.4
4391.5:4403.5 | 14.2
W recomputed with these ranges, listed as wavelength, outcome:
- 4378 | 12.99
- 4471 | 13.51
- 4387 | 13.68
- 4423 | 13.39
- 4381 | 14.4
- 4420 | 13.31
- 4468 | 13.64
